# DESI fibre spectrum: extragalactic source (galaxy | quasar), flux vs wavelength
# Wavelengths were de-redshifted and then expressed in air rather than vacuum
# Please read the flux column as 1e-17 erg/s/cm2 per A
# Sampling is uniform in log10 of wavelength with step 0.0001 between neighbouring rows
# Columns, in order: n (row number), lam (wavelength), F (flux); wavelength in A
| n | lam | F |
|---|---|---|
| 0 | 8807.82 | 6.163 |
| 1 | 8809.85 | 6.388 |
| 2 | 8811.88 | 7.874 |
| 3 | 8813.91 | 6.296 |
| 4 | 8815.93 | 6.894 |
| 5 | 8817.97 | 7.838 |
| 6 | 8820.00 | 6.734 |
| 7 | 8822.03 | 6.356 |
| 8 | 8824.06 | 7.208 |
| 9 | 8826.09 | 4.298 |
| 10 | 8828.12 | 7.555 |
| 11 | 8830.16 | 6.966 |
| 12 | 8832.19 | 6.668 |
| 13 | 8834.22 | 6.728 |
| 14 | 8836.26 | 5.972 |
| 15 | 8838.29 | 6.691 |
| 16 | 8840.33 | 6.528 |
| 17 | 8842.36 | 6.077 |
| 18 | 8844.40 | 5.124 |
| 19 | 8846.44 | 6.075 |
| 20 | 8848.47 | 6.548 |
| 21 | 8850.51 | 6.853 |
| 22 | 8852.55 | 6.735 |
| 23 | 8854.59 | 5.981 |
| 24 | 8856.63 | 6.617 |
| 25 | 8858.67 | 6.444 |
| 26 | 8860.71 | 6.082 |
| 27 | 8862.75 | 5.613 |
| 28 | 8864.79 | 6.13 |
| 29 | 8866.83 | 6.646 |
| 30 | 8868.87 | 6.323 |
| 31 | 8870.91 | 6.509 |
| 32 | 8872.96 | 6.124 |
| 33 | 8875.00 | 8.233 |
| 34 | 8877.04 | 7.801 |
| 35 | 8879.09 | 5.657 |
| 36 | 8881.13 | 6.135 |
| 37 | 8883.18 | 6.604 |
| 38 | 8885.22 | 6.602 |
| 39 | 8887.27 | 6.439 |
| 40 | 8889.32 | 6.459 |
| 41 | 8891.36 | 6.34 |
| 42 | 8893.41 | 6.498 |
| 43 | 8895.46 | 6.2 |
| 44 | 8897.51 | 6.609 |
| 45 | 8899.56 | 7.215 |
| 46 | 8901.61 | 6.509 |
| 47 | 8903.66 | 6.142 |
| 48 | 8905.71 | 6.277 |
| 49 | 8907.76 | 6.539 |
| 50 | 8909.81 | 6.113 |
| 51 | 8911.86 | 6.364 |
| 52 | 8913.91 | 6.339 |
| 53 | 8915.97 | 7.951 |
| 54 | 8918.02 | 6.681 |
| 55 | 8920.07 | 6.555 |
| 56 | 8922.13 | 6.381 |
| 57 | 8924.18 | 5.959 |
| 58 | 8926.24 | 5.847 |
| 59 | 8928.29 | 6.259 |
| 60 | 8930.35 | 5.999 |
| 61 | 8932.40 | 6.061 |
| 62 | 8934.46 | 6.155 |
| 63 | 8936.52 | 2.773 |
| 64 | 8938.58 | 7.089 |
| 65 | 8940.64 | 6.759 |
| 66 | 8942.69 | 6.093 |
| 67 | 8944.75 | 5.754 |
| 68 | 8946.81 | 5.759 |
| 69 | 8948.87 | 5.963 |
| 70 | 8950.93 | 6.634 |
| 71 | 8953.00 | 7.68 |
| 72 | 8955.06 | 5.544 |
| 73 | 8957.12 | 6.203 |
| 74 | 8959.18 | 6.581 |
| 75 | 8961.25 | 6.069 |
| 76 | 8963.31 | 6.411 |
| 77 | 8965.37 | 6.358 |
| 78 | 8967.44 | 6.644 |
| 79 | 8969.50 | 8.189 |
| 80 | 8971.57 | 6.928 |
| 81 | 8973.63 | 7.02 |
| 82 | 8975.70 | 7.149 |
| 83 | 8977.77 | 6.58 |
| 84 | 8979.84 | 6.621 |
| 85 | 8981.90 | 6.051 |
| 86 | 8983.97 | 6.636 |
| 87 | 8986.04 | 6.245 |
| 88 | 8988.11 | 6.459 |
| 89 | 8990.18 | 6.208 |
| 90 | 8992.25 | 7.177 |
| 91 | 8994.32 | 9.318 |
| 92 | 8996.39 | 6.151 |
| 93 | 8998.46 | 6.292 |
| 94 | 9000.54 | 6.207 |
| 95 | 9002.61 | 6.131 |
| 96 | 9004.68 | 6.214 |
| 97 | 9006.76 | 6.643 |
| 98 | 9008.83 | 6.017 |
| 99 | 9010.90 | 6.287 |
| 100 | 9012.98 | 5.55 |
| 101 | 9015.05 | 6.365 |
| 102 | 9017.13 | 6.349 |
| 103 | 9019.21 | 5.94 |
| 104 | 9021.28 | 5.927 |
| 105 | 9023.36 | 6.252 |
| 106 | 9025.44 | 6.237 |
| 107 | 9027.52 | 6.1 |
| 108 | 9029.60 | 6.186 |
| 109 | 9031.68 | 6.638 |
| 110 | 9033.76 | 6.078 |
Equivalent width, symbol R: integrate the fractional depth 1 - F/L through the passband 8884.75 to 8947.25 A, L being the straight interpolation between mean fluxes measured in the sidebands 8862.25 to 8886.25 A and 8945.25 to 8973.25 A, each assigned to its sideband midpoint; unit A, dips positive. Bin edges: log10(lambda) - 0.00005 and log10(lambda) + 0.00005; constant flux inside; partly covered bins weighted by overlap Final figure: 2.48 A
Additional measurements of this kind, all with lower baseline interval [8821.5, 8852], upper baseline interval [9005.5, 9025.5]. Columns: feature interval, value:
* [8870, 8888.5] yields -1.0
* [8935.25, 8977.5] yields -1.1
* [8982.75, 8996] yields -1.6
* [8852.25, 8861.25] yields 0.0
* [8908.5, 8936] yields -0.1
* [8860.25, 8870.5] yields 0.3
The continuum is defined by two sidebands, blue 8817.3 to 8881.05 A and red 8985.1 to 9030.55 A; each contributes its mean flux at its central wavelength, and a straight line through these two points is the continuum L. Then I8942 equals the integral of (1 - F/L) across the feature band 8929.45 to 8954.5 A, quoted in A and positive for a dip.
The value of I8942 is 1.4 A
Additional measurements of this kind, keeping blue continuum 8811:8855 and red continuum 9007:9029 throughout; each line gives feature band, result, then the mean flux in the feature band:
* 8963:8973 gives -1.1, 6.95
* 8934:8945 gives 1.0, 5.75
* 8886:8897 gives 0.0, 6.4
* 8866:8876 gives -0.5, 6.77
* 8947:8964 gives -0.2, 6.35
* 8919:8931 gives 0.3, 6.17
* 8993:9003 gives -1.1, 6.87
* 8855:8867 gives 0.5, 6.21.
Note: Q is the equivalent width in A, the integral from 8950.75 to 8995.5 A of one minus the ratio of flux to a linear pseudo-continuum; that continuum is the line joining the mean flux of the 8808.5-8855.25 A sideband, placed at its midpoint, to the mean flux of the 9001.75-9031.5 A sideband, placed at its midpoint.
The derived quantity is -3.6 A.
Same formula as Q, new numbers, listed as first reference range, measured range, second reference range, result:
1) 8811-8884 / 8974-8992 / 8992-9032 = -0.4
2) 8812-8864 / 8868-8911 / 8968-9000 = 0.4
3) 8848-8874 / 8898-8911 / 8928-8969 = -0.4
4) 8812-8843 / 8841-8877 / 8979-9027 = 1.0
